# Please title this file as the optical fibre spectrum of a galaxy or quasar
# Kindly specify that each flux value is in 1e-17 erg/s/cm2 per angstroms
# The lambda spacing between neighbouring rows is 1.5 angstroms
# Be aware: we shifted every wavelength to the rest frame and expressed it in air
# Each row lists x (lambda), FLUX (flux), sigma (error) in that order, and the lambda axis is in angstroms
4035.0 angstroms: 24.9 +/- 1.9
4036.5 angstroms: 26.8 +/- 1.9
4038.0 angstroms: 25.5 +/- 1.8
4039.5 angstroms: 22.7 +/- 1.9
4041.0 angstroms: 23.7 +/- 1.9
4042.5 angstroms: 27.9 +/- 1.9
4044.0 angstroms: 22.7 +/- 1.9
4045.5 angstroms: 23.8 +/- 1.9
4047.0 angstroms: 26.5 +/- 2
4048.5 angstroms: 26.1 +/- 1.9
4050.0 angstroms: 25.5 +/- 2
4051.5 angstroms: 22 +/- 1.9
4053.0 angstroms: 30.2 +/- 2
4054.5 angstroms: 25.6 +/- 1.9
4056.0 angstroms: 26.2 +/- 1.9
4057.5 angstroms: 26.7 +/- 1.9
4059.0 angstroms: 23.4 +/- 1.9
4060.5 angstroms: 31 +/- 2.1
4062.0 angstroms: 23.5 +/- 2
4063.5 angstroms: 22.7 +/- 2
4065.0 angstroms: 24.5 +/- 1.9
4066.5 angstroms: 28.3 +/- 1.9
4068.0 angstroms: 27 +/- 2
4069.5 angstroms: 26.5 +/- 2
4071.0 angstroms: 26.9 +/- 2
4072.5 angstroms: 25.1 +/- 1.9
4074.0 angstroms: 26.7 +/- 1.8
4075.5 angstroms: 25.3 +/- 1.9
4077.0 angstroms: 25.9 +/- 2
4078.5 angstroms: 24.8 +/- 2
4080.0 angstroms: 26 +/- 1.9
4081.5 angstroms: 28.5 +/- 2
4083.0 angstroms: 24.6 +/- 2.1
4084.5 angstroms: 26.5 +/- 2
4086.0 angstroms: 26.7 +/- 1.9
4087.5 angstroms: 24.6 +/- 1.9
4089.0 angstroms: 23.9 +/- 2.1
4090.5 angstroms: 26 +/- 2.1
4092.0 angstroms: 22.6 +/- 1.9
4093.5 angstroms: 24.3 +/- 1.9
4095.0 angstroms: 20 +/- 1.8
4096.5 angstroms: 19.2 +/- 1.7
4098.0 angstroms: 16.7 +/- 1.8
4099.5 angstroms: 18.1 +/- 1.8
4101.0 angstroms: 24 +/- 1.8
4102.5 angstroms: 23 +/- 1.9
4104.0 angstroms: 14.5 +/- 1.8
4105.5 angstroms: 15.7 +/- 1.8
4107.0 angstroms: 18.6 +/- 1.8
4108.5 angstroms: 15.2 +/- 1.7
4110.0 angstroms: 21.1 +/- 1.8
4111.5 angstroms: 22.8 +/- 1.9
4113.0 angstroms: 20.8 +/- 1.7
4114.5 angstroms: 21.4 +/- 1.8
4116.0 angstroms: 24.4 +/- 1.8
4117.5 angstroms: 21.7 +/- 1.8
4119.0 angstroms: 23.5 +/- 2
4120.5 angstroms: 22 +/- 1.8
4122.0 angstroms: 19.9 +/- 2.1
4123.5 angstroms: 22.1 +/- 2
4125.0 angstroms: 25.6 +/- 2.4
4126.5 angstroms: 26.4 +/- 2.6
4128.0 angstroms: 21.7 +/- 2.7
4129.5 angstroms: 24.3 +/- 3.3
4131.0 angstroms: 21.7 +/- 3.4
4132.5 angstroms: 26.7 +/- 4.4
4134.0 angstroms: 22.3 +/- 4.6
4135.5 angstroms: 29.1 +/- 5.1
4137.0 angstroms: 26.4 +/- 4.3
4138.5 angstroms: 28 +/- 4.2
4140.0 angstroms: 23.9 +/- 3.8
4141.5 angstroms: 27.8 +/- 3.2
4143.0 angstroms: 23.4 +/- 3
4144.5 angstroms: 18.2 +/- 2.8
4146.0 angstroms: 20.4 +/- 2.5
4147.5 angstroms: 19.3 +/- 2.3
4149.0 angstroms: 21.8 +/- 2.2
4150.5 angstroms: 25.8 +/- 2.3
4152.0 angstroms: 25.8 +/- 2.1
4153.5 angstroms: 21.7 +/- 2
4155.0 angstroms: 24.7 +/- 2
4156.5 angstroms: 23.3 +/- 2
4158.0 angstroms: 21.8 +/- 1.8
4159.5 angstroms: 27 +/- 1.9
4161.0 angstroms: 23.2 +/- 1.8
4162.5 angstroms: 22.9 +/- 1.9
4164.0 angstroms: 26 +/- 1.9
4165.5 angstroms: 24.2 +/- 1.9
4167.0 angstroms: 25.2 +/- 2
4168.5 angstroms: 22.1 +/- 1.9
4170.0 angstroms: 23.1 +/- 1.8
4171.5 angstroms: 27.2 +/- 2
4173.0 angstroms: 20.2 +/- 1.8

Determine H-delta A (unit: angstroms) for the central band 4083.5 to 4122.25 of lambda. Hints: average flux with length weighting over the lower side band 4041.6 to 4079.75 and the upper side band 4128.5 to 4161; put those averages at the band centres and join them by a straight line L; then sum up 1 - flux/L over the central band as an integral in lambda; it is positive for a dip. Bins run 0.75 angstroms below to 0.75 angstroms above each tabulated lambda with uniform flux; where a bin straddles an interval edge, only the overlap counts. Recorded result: 5.3 angstroms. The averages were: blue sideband 25.8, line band 21.5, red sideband 23.9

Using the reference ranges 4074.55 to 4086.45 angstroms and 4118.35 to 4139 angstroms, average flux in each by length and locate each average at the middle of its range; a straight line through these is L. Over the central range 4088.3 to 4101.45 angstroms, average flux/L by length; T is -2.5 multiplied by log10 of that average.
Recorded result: 0.18 mag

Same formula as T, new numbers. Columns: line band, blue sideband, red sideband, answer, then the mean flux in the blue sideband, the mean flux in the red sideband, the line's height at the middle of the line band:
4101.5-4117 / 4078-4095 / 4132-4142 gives 0.277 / 25.1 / 26.3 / 25.6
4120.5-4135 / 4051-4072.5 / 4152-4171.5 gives 0.056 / 26.1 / 24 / 24.7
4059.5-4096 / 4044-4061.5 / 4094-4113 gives -0.130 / 25.9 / 19.2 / 22.6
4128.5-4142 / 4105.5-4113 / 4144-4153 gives -0.207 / 19.2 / 22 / 21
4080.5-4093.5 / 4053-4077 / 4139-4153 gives -0.005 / 26.1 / 23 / 25.3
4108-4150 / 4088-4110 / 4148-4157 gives -0.039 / 20.2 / 23.7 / 22.2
